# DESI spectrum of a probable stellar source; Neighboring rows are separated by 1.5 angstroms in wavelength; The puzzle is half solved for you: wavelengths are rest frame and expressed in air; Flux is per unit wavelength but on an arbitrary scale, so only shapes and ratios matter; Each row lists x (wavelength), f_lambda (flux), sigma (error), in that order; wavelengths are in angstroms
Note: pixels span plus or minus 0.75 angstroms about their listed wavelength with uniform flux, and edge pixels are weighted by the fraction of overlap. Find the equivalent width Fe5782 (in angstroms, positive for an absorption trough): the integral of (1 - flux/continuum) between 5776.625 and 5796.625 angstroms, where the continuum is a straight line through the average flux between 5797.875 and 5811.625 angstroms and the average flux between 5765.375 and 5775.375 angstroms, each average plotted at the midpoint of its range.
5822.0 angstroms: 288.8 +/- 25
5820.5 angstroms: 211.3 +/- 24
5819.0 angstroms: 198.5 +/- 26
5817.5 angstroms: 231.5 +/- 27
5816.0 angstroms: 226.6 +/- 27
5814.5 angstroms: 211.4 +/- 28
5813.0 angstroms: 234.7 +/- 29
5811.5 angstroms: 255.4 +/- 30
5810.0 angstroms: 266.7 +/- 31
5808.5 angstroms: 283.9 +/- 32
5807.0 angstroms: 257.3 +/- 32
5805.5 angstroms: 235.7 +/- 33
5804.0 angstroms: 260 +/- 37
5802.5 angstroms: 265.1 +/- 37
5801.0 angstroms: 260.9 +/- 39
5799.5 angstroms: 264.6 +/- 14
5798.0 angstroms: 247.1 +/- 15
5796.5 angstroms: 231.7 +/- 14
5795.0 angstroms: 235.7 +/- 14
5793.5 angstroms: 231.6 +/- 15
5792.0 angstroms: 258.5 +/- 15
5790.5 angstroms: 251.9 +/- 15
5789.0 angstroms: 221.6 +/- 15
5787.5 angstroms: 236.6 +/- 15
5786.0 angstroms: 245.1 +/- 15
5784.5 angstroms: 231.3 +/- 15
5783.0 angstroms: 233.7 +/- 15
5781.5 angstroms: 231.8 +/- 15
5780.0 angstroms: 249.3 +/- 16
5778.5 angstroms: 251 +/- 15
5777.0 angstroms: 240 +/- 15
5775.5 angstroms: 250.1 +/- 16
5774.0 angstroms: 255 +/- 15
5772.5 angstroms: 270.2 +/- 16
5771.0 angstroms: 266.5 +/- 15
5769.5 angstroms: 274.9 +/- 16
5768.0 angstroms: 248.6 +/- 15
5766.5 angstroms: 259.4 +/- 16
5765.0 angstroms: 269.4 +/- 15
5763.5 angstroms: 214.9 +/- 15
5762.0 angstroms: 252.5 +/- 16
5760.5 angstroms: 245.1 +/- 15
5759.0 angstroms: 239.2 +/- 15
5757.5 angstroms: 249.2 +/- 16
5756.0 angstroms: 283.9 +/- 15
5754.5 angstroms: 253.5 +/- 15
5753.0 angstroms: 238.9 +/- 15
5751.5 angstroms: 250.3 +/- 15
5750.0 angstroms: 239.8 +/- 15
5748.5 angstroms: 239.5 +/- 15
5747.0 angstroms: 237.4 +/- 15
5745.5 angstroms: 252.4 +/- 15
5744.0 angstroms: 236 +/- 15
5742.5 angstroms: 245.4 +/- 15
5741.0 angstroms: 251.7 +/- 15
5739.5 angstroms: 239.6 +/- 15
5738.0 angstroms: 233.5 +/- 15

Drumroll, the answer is 1.7 angstroms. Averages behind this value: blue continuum 262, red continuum 260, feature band 239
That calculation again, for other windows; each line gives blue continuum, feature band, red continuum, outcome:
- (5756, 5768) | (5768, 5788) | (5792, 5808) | 0.1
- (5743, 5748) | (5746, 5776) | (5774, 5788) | -1.2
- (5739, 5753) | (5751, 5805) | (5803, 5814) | 0.1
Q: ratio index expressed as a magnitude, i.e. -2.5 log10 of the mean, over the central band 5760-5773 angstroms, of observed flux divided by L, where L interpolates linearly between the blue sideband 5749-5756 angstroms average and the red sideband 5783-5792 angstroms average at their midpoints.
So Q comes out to -0.05 mag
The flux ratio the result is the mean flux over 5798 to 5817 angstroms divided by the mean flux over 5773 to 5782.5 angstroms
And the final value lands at 1.02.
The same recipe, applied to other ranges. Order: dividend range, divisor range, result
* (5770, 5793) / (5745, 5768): 0.99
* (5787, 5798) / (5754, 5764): 0.96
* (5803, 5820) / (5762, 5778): 0.95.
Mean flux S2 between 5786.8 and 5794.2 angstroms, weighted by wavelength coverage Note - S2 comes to 240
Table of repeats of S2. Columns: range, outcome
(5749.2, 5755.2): 246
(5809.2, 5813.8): 252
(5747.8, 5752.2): 243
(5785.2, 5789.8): 235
